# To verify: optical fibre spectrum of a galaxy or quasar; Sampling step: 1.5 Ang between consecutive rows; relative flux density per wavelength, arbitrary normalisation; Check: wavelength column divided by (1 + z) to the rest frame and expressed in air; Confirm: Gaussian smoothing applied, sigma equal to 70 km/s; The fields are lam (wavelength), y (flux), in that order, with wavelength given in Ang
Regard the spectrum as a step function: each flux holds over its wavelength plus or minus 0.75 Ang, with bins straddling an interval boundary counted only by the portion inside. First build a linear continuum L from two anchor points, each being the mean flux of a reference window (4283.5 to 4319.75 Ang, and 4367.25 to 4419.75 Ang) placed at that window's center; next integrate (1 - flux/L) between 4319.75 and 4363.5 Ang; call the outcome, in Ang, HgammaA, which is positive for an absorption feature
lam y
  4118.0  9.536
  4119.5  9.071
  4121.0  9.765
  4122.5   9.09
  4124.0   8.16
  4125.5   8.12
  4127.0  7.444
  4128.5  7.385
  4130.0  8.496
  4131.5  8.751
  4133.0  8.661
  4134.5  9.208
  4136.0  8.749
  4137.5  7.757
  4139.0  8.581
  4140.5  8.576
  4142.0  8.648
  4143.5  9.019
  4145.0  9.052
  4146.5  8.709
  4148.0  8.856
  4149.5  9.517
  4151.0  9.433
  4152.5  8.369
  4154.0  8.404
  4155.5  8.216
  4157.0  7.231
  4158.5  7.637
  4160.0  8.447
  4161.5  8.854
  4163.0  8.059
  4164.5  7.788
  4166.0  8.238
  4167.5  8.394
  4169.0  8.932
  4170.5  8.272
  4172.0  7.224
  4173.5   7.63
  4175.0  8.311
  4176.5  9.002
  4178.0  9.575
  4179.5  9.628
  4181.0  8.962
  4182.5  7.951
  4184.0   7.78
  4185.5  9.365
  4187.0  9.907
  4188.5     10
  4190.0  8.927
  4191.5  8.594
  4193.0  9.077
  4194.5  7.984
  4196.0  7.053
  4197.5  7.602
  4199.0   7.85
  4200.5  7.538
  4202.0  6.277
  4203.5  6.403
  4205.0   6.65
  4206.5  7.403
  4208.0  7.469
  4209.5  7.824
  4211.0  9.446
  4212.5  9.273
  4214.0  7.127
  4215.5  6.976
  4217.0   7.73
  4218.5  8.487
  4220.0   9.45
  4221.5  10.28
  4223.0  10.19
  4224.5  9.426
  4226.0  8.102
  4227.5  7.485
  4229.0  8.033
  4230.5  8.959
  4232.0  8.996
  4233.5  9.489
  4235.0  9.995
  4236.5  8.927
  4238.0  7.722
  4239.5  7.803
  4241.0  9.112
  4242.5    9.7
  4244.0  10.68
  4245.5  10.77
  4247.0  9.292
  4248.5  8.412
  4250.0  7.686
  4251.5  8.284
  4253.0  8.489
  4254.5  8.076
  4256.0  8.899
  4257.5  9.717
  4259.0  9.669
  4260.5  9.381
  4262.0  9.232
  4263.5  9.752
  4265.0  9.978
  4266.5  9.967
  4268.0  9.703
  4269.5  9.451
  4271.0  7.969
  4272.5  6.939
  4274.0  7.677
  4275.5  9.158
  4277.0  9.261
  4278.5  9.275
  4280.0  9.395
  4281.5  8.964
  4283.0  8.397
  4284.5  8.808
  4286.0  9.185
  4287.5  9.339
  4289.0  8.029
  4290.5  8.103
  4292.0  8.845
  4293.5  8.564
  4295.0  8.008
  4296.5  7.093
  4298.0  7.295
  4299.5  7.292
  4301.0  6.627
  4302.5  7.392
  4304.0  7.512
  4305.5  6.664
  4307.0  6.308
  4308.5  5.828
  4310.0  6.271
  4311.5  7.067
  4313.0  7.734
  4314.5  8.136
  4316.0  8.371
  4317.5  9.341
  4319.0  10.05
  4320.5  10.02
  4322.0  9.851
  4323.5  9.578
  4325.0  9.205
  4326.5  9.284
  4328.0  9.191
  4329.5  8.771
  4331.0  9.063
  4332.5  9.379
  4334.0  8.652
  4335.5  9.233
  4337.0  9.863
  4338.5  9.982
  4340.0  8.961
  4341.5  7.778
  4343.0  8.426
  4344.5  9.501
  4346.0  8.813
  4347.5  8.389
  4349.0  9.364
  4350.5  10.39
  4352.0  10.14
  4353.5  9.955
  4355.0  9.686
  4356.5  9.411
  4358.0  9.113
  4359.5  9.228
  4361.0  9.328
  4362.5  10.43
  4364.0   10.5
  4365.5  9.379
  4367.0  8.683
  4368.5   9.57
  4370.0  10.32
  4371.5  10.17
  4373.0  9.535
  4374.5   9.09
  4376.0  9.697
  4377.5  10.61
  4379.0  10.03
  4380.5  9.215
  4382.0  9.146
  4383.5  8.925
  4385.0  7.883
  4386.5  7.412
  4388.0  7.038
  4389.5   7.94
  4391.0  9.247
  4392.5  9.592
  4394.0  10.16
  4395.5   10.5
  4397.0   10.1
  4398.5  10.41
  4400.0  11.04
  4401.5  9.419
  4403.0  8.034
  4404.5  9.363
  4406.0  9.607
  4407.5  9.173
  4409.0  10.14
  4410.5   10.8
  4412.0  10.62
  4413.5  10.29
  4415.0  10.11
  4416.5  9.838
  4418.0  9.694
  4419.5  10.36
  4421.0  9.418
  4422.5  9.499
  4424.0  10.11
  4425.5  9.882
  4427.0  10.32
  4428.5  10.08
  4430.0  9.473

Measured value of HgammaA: -3.9 Ang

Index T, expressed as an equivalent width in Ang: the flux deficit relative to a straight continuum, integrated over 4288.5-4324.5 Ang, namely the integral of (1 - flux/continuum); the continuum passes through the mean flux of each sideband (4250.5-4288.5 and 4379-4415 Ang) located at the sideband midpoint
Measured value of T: 4.7 Ang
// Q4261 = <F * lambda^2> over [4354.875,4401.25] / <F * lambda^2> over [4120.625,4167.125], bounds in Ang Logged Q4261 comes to 1.2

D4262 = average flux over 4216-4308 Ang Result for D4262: 8.67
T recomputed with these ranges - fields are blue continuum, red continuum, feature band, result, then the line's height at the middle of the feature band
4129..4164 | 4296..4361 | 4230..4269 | -2.7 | 8.6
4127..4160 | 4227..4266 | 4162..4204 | 1.9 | 8.71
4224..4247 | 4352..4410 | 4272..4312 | 5.6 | 9.19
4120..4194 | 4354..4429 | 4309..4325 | 1.1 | 9.28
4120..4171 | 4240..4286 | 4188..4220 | 3.2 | 8.78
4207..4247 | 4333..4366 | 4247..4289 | 0.4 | 9.01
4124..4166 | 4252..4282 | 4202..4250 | 1.4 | 8.84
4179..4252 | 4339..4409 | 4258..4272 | -1.0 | 8.79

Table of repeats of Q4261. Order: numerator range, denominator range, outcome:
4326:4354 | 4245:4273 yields 1.06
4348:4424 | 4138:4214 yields 1.27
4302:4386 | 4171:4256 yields 1.13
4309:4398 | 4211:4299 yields 1.09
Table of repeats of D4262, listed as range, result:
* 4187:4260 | 8.54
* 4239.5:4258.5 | 9.05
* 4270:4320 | 8.04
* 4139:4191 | 8.61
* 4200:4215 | 7.53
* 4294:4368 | 8.71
